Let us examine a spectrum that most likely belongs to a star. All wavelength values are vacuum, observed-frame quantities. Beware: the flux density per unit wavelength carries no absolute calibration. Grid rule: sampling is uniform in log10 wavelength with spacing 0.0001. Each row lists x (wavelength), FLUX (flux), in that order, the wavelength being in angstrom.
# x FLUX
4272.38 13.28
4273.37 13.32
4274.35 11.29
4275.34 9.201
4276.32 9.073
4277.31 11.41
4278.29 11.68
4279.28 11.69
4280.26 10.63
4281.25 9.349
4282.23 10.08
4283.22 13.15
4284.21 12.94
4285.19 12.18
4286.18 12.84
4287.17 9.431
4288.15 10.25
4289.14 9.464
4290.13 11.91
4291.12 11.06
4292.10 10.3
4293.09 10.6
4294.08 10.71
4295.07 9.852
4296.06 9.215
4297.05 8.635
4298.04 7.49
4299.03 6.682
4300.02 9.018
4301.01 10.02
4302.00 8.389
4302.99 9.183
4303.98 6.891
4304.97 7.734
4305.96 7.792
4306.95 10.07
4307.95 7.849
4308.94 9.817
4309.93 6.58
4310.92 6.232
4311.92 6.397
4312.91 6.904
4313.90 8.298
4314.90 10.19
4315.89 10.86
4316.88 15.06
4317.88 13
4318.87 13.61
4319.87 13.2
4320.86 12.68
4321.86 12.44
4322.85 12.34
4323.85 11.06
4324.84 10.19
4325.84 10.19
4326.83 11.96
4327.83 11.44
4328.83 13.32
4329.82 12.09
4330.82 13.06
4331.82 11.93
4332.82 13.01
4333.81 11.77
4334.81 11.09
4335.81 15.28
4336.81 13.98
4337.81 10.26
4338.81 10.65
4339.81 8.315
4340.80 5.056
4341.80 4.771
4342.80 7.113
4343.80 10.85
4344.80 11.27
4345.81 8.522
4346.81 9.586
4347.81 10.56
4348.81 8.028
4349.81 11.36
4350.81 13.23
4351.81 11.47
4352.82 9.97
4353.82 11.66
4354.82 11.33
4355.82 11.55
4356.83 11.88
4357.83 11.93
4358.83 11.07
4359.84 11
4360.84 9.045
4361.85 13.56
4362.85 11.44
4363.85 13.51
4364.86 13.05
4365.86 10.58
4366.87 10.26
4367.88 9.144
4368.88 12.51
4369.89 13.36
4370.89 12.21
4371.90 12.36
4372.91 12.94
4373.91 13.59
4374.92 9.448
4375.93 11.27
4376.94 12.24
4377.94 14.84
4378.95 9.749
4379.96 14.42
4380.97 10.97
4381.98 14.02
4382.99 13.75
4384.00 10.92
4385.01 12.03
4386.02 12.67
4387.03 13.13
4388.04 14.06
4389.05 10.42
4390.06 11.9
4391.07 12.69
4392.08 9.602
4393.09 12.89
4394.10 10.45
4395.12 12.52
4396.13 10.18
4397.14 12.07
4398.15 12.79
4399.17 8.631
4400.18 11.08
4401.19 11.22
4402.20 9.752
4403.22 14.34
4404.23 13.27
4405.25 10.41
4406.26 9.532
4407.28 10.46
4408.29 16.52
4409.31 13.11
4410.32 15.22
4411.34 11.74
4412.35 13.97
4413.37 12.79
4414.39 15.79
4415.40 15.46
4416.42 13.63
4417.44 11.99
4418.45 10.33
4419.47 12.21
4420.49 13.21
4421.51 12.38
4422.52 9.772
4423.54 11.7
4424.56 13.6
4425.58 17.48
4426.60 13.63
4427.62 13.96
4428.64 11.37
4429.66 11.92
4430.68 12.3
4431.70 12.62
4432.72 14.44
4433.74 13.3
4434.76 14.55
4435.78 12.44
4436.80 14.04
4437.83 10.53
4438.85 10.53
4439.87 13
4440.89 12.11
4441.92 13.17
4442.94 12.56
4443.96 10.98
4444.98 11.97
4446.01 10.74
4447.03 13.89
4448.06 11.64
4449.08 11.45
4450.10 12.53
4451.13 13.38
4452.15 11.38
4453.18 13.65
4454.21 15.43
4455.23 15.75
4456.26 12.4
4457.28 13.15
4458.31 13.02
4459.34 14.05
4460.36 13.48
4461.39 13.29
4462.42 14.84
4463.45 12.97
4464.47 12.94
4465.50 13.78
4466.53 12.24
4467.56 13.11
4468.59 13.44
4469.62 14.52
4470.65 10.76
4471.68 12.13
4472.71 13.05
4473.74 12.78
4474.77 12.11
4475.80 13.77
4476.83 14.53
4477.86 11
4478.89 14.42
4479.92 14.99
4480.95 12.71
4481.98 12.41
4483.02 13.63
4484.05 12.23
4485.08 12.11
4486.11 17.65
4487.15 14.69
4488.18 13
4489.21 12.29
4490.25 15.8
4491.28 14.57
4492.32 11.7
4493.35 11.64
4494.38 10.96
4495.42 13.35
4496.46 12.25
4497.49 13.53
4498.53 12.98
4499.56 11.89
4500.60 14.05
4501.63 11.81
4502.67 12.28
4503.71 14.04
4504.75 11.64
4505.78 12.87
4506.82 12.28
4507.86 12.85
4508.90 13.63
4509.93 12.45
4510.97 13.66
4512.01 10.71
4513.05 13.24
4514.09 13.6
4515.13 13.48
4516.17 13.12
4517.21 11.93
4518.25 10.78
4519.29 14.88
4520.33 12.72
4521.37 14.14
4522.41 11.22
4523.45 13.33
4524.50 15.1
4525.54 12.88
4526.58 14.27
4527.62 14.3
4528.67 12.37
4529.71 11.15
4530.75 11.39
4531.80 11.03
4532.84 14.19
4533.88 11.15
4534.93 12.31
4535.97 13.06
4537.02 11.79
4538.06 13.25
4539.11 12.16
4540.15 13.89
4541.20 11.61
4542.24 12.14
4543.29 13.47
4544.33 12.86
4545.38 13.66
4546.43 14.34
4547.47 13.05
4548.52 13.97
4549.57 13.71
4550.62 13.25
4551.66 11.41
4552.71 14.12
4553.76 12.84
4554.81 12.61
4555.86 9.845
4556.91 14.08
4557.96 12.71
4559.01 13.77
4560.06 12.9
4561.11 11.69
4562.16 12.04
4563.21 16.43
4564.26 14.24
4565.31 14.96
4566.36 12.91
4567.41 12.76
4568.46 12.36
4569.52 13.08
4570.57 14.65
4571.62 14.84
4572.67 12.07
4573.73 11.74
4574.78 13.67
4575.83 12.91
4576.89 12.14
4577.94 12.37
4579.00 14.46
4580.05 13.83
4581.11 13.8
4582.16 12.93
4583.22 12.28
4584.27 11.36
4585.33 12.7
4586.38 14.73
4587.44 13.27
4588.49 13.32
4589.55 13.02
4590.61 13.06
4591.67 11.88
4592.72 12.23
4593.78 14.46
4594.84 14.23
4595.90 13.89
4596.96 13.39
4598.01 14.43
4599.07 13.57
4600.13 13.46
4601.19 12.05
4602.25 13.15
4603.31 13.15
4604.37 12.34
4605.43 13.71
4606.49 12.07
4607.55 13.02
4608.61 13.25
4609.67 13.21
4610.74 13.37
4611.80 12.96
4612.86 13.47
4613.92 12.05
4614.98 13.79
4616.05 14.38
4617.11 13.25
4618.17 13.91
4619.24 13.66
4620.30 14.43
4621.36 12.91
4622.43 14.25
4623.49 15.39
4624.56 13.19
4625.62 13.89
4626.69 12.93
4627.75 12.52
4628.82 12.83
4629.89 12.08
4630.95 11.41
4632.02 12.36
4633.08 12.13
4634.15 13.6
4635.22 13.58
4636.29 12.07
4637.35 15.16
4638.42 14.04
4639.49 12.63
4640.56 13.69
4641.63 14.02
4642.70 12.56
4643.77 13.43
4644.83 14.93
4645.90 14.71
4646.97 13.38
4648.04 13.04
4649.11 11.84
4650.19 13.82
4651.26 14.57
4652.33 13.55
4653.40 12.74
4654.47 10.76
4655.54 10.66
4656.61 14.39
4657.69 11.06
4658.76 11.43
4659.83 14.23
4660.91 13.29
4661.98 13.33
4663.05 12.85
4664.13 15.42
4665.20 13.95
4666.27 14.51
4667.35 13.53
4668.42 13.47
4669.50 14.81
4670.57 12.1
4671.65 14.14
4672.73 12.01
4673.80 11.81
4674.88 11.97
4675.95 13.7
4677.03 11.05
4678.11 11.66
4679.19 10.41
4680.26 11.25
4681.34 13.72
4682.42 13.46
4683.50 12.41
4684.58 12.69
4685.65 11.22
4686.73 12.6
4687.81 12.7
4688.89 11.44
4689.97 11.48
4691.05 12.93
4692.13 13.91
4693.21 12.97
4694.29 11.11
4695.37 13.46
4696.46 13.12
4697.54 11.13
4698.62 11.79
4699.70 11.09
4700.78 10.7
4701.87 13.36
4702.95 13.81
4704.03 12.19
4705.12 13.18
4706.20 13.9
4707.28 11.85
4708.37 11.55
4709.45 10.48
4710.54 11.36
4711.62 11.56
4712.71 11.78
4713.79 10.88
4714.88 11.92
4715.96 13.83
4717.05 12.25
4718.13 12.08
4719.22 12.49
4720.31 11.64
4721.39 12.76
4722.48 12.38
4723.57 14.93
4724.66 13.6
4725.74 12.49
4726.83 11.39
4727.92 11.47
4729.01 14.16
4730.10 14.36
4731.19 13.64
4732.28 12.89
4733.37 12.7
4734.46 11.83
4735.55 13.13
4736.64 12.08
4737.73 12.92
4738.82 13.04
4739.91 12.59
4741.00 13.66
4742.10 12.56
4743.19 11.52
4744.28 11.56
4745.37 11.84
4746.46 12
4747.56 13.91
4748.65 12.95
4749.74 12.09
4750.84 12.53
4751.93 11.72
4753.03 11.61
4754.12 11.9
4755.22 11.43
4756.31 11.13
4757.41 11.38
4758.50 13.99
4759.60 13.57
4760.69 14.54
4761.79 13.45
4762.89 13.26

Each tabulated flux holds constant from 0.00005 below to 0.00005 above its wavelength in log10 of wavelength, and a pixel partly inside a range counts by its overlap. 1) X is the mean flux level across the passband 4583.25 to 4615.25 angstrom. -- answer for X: 13.1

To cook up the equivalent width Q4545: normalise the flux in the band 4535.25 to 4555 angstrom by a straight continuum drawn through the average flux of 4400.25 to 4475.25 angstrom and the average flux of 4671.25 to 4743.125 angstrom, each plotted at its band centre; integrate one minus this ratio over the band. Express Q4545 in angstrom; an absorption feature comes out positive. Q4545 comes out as -0.5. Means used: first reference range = 12.8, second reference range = 12.4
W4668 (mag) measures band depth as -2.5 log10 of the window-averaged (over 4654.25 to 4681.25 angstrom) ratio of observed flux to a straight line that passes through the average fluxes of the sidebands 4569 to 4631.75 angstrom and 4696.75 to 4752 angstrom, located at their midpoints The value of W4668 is 0.00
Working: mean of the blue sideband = 13.2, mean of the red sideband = 12.4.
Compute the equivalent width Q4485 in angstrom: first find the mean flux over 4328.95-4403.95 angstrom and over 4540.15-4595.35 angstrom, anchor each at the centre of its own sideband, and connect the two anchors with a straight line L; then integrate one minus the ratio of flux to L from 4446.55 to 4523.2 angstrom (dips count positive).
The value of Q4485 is -3.9 angstrom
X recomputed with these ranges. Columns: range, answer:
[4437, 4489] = 13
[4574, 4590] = 13.1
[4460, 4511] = 13.1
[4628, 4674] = 13.2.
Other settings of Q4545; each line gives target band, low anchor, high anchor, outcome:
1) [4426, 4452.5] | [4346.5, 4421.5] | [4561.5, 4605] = -0.4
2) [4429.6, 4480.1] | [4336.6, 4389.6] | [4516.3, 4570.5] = -3.4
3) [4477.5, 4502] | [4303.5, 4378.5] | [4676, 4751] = -3.6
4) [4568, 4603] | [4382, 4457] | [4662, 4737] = -1.8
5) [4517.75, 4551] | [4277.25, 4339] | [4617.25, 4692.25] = -2.0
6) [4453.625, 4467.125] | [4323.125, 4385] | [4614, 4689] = -1.9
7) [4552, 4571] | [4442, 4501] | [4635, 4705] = -0.3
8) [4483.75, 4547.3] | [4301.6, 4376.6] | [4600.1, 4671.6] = -3.5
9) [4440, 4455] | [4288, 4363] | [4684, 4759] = -2.2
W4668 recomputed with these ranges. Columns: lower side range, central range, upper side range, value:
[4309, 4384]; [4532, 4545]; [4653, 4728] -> -0.06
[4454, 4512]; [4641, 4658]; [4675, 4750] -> -0.04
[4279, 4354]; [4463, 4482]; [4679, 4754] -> -0.17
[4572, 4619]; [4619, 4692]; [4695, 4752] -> -0.01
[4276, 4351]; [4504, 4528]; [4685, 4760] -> -0.15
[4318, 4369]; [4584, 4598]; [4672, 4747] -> -0.11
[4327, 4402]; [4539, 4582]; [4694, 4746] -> -0.10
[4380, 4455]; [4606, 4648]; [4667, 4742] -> -0.07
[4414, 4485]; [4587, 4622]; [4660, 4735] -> -0.05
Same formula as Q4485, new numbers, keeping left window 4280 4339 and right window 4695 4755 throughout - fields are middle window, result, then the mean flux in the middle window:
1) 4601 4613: -1.1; 13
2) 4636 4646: -1.4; 13.7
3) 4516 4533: -2.0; 12.8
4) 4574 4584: -1.1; 13.1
